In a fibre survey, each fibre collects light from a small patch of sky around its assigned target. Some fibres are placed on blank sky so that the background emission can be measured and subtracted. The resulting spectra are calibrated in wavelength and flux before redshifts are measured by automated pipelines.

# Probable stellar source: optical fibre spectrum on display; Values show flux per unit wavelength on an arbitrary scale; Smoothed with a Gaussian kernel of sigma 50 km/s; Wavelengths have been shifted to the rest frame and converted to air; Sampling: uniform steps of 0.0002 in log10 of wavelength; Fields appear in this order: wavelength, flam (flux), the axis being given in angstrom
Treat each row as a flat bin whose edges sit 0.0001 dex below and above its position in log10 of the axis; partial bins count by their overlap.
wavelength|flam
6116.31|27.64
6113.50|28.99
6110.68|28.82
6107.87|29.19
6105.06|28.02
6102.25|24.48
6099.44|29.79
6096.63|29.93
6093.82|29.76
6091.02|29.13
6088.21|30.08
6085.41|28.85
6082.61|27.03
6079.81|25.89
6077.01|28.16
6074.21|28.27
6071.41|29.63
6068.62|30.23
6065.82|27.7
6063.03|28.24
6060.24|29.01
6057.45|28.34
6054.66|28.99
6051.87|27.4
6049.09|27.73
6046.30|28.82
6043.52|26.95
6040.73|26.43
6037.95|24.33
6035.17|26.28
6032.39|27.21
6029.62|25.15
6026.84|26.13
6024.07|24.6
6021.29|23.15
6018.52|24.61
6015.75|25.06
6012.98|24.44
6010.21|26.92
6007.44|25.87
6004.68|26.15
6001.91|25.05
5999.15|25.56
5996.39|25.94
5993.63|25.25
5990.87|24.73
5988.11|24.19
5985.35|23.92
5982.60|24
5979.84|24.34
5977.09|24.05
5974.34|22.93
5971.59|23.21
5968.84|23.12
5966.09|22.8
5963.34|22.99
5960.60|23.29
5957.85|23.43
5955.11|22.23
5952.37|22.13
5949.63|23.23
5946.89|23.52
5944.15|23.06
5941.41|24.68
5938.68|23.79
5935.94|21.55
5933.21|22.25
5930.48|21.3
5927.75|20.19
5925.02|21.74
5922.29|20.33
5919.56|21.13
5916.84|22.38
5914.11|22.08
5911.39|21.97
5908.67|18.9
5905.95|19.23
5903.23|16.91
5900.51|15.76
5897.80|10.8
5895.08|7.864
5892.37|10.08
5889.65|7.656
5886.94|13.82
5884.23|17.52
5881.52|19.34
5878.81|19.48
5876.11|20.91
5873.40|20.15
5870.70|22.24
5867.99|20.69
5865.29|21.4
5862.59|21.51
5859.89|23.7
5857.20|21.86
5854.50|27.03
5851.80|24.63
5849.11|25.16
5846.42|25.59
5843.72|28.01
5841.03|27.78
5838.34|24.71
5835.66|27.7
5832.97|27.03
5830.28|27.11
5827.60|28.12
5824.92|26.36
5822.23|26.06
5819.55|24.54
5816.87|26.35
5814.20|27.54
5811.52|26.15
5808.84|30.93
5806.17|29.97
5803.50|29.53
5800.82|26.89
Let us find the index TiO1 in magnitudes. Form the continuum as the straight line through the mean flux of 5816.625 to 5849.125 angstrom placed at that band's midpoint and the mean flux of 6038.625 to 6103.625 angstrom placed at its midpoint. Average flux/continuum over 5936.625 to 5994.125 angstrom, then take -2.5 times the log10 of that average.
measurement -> 0.17 mag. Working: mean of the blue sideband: 26.6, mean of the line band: 23.5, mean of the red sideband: 28.3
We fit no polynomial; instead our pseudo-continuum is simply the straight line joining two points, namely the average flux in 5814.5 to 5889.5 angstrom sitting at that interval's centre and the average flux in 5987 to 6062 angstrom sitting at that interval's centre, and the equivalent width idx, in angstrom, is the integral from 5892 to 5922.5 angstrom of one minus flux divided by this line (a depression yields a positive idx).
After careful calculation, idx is 8.7 angstrom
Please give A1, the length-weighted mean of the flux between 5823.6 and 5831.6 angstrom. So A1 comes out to 27.2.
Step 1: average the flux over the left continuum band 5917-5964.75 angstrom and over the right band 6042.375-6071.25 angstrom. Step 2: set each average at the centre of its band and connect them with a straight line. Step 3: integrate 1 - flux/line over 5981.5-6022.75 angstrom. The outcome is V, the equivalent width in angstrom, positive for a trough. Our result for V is 0.9 angstrom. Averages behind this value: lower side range 22.4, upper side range 28.4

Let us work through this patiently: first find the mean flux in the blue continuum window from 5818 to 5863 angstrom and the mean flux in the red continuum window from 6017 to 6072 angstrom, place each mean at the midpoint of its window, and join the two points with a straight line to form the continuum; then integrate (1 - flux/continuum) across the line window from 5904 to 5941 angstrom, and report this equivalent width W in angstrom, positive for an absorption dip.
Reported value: 7.0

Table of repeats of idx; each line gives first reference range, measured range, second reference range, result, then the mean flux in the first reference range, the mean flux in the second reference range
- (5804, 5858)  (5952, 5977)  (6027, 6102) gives 4.05 angstrom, 26.7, 28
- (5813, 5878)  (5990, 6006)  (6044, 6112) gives 1.02 angstrom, 24.8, 28.5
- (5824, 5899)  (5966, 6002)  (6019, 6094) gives 1.36 angstrom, 21.3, 27.5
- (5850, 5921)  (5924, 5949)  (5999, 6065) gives -1.17 angstrom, 18.8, 26.4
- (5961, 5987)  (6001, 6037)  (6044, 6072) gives 1.04 angstrom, 23.5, 28.5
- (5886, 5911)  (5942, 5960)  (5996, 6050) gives -4.01 angstrom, 13.8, 25.8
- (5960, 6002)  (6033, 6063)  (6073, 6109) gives -0.87 angstrom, 24.1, 28.3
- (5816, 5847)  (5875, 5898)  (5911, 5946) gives 9.41 angstrom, 26.6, 22.1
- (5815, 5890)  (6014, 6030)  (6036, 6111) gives 1.35 angstrom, 23.3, 28.2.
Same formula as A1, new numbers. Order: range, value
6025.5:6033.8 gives 26.2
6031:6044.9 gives 26.2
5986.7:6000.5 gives 25.1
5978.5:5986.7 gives 24.1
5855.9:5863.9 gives 22.4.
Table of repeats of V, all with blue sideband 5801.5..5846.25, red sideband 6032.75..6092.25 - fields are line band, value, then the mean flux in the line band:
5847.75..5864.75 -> 2.20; 23.9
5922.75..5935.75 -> 2.96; 21.3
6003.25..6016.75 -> 1.02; 25.7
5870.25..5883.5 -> 3.52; 20.2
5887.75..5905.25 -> 9.94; 11.9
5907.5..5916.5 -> 2.08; 21.2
